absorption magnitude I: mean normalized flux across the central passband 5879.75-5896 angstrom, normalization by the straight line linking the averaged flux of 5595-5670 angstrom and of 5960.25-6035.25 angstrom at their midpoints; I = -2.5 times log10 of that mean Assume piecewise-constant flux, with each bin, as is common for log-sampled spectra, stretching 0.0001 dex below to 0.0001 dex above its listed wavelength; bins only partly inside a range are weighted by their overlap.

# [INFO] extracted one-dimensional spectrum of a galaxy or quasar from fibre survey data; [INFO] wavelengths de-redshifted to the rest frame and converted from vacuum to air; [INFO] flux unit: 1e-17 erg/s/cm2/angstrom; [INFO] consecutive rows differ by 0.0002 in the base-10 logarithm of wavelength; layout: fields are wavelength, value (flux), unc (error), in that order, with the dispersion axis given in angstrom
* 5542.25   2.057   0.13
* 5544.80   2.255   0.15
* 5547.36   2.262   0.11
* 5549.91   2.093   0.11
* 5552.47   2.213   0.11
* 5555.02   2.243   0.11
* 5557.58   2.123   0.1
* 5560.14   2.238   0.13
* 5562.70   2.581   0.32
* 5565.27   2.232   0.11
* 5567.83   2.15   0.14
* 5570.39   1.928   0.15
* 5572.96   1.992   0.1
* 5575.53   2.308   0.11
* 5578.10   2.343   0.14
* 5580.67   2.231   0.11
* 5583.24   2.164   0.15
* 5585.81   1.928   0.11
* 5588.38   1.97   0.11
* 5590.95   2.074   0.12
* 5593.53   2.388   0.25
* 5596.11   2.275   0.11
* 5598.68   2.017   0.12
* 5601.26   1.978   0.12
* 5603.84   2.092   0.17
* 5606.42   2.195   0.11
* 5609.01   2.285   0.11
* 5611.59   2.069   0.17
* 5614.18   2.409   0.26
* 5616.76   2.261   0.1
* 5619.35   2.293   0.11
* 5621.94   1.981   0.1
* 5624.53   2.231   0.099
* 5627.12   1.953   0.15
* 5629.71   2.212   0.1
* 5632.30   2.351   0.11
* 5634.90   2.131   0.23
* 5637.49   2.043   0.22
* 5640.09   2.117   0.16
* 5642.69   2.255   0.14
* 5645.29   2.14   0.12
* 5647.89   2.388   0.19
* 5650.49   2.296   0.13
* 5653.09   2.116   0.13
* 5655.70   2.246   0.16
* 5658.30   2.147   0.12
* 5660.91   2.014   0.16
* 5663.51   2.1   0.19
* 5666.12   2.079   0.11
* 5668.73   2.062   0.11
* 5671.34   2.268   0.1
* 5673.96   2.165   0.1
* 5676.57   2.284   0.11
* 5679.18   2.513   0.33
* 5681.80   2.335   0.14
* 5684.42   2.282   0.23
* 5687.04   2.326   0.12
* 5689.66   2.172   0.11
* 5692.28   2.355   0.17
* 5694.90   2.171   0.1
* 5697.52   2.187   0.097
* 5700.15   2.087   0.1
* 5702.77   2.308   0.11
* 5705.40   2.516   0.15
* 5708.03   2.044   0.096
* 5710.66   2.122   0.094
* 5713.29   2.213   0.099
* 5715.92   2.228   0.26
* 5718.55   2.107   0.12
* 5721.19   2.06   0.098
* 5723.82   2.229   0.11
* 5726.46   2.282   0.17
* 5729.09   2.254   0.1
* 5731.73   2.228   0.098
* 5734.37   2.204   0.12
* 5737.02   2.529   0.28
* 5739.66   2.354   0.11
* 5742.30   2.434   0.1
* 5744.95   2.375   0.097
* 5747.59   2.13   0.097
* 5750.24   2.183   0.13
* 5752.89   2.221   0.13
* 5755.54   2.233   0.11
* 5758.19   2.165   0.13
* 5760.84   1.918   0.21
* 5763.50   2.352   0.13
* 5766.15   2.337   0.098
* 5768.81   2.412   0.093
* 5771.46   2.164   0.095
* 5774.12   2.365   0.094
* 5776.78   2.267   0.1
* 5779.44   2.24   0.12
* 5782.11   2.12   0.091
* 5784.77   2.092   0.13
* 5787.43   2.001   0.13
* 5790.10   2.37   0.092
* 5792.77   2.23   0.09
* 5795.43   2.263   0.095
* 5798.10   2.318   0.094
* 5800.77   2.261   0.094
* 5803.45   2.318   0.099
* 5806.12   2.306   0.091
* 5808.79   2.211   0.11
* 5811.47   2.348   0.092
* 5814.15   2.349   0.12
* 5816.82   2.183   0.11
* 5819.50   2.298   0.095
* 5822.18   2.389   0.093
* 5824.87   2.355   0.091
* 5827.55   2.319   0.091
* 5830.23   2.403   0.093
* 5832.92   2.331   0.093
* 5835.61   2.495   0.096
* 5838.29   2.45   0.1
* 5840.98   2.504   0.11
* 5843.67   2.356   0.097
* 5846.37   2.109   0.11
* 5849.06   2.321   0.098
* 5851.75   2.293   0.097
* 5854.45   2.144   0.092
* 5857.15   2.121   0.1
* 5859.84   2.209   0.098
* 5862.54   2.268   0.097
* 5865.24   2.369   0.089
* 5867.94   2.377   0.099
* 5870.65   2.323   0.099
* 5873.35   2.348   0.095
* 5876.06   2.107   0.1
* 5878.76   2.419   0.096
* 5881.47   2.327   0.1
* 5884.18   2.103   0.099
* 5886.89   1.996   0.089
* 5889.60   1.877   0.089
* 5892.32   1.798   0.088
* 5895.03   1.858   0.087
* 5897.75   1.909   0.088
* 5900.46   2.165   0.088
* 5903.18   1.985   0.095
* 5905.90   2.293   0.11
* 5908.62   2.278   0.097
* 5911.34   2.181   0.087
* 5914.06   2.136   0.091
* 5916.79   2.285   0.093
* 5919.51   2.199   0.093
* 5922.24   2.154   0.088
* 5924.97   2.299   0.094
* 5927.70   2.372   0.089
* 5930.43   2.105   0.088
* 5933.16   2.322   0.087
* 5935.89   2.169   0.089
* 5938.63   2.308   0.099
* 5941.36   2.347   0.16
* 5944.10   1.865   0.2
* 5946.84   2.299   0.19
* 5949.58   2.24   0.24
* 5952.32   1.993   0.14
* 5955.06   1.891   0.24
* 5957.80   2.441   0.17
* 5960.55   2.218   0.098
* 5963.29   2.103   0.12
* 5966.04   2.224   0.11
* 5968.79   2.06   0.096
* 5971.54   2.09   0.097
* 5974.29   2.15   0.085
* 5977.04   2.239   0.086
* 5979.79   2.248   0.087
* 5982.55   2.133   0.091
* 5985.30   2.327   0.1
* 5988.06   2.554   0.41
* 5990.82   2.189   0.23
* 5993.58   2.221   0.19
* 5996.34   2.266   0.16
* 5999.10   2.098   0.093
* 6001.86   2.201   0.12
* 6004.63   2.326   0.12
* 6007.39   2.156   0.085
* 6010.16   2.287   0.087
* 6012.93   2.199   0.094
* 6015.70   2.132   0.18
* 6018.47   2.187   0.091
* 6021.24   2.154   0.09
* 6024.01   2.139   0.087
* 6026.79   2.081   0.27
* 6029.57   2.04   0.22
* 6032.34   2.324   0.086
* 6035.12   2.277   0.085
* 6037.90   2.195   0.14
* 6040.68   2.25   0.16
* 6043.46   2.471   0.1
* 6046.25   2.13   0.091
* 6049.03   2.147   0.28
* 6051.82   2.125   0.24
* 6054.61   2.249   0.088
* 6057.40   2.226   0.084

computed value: 0.09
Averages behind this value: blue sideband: 2.16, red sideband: 2.2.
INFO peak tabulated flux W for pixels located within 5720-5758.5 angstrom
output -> 2.529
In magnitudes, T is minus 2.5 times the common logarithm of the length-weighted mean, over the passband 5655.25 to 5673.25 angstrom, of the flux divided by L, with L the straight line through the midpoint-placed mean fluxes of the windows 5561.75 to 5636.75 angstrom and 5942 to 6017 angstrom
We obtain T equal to 0.02 mag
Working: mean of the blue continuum 2.17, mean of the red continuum 2.19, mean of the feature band 2.13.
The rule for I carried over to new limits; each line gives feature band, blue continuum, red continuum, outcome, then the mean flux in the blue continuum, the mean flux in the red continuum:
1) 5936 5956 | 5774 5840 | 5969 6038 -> 0.045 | 2.29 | 2.21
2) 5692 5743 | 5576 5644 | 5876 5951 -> -0.039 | 2.17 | 2.16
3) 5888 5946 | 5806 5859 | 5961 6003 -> 0.056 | 2.31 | 2.21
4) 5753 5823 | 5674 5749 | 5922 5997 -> -0.002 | 2.26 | 2.21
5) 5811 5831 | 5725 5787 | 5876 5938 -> -0.058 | 2.25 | 2.15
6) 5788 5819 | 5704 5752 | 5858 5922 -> -0.034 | 2.25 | 2.17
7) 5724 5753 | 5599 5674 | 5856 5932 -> -0.059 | 2.17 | 2.17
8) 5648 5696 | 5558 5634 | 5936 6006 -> -0.021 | 2.18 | 2.2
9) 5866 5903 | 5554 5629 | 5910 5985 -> 0.032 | 2.17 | 2.19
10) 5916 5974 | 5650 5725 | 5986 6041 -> 0.012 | 2.21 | 2.21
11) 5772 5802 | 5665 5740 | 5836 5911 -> -0.004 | 2.24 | 2.2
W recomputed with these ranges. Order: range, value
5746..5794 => 2.412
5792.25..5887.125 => 2.504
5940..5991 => 2.554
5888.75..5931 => 2.372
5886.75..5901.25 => 2.165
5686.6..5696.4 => 2.355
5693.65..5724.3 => 2.516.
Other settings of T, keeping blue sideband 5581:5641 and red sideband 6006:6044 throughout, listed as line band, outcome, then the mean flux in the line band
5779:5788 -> 0.03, 2.11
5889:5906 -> 0.12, 1.97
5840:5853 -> -0.06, 2.31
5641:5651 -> -0.05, 2.26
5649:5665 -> 0.00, 2.16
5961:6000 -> -0.01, 2.21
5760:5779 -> -0.05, 2.27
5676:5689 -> -0.09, 2.34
